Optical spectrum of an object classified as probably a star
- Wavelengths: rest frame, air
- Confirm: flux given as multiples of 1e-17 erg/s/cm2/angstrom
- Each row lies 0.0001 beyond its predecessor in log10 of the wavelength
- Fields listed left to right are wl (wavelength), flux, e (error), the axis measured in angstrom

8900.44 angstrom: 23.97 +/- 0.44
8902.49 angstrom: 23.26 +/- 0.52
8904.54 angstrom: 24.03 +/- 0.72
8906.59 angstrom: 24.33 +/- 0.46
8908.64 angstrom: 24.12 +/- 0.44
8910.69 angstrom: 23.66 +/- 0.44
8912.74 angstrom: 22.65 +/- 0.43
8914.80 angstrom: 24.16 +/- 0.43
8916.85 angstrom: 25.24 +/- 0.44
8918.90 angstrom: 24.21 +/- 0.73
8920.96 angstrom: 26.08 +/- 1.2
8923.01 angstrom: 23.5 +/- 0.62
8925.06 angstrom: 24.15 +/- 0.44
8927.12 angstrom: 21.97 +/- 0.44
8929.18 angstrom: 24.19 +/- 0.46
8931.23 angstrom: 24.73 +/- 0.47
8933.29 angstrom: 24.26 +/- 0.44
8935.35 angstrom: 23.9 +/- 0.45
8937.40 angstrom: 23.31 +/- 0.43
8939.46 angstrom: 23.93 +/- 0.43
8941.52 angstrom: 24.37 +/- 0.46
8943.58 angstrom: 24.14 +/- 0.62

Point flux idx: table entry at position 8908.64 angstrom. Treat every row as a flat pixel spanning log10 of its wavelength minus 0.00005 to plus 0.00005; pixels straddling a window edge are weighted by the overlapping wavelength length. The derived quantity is 24.12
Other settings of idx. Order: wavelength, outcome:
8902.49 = 23.26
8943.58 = 24.14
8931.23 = 24.73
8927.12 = 21.97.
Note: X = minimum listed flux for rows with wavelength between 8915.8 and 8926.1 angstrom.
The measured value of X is 23.5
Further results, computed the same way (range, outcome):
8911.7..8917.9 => 22.65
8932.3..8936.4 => 23.9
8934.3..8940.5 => 23.31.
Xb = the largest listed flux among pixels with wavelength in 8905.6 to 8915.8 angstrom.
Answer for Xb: 24.33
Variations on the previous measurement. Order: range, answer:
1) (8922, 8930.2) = 24.19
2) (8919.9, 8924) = 26.08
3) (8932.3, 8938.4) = 24.26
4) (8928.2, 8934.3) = 24.73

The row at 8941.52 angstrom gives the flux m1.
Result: 24.37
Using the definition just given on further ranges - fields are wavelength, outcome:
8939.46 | 23.93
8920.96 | 26.08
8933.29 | 24.26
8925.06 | 24.15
